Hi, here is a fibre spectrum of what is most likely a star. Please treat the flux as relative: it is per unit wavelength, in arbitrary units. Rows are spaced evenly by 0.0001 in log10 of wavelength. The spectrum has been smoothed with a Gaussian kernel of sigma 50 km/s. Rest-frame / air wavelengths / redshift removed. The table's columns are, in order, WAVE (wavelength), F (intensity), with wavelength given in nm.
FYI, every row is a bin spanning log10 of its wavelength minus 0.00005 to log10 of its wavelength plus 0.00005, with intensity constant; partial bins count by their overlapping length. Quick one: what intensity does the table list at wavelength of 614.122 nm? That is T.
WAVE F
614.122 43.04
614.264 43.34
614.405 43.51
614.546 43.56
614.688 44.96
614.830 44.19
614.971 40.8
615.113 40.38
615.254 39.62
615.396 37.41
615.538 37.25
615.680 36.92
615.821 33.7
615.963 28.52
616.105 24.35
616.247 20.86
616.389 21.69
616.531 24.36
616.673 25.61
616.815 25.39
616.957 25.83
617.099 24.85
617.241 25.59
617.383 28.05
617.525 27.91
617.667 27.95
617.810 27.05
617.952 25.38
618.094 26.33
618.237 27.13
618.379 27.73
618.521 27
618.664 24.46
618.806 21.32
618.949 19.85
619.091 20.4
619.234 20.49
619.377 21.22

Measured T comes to 43.04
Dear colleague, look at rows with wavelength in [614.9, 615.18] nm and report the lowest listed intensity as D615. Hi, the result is 40.38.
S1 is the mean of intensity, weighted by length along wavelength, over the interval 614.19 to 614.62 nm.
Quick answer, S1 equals 43.5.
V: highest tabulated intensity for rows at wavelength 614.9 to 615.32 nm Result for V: 40.8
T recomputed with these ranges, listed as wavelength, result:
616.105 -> 24.35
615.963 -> 28.52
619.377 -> 21.22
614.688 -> 44.96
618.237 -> 27.13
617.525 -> 27.91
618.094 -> 26.33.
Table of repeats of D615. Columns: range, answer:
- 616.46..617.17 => 24.36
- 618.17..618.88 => 21.32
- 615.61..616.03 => 28.52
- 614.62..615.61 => 37.25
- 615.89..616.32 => 20.86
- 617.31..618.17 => 25.38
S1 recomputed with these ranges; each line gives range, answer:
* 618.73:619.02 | 20.7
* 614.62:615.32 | 42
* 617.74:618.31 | 26.5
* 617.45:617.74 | 27.9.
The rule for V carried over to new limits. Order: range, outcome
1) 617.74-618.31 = 27.13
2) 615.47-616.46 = 37.25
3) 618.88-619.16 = 20.4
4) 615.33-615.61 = 37.41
